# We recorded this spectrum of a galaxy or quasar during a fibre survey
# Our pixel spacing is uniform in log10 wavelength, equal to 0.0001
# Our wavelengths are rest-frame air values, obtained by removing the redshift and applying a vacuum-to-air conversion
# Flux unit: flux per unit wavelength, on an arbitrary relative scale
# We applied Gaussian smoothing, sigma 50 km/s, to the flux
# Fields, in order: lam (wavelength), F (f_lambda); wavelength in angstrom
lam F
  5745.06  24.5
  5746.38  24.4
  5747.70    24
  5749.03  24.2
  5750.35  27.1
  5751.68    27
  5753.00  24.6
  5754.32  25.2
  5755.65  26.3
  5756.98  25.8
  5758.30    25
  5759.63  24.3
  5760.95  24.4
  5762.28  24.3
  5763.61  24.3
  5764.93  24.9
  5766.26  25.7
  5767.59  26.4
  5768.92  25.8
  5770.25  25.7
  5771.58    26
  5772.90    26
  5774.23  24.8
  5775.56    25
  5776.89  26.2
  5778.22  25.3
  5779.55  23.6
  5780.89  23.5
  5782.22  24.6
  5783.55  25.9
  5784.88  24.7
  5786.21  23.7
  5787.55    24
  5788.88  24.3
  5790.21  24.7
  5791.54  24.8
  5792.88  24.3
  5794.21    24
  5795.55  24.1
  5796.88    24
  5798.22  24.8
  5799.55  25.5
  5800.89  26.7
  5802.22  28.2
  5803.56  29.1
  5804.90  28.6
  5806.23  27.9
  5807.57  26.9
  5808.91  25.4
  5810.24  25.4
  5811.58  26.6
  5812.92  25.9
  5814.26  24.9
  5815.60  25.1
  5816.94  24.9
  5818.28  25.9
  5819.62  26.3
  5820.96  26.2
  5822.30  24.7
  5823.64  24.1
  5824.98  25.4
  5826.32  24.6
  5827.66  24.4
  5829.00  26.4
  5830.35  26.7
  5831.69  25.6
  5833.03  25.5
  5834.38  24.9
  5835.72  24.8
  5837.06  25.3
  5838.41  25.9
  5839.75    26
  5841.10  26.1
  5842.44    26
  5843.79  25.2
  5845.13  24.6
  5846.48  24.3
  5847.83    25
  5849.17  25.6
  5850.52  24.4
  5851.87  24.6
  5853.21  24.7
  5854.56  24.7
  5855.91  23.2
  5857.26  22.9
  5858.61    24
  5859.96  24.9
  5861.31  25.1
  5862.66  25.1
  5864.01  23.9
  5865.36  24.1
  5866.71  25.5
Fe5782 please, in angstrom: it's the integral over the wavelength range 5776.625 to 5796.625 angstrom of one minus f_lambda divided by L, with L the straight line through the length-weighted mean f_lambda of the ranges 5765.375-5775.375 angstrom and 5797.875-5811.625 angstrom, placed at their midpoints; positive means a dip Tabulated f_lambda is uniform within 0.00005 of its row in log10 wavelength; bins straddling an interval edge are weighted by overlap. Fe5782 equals 1.4 angstrom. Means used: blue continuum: 25.7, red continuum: 26.9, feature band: 24.5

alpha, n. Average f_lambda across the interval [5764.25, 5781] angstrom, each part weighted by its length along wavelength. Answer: 25.4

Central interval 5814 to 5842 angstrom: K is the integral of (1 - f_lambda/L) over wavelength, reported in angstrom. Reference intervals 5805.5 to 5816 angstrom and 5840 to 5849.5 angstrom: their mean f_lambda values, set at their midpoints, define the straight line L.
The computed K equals 0.3 angstrom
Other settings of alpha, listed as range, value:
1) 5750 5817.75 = 25.4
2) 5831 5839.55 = 25.4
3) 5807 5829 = 25.4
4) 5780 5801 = 24.5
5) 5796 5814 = 26.5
